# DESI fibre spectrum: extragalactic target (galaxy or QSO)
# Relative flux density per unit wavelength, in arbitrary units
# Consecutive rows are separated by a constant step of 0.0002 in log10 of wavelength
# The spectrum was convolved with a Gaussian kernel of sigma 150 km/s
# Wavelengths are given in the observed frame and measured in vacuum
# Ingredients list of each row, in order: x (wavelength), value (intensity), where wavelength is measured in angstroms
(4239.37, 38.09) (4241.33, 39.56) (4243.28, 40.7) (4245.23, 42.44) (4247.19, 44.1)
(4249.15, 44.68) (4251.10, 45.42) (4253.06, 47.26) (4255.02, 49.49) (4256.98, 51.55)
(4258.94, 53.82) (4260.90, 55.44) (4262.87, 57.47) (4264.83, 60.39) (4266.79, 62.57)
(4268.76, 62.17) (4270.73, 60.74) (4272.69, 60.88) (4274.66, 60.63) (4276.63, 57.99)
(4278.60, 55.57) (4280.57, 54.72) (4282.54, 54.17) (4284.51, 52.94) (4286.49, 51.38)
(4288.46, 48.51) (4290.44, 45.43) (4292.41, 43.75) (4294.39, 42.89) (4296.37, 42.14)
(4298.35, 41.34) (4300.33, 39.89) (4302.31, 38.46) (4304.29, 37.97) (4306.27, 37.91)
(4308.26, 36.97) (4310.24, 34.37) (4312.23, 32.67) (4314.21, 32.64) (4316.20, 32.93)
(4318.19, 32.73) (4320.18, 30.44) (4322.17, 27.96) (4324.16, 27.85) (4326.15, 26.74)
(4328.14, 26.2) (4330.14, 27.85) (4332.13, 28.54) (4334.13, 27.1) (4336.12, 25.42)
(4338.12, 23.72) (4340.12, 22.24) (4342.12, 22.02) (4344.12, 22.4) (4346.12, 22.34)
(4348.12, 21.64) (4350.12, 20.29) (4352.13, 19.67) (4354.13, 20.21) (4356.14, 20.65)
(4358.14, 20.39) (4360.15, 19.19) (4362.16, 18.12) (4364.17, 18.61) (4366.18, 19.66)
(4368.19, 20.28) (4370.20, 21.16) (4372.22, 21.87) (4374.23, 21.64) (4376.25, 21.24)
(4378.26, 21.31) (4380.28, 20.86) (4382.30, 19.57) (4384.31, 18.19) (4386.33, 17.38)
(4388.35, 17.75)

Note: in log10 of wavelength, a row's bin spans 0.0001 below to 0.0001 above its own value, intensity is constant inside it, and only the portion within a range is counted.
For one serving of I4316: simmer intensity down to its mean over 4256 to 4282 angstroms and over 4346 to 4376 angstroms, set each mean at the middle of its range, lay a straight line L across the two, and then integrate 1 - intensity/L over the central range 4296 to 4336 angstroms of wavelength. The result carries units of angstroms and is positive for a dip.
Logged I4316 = 6.2 angstroms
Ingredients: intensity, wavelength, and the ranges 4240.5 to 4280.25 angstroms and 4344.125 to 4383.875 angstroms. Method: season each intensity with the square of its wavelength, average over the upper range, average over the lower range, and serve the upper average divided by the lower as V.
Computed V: 0.41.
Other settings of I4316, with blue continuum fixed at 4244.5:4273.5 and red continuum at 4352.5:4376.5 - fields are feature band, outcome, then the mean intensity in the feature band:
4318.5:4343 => 3.4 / 26.5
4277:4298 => -2.2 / 49.2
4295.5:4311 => 0.3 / 38.7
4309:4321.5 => 1.1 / 32.6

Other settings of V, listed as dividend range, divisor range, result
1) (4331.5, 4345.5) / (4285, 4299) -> 0.55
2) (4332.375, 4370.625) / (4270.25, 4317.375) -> 0.49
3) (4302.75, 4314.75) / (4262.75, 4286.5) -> 0.62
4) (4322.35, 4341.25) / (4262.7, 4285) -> 0.46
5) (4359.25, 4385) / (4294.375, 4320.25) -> 0.57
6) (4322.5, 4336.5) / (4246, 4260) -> 0.59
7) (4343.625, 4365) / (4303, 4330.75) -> 0.65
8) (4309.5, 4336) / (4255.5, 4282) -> 0.53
